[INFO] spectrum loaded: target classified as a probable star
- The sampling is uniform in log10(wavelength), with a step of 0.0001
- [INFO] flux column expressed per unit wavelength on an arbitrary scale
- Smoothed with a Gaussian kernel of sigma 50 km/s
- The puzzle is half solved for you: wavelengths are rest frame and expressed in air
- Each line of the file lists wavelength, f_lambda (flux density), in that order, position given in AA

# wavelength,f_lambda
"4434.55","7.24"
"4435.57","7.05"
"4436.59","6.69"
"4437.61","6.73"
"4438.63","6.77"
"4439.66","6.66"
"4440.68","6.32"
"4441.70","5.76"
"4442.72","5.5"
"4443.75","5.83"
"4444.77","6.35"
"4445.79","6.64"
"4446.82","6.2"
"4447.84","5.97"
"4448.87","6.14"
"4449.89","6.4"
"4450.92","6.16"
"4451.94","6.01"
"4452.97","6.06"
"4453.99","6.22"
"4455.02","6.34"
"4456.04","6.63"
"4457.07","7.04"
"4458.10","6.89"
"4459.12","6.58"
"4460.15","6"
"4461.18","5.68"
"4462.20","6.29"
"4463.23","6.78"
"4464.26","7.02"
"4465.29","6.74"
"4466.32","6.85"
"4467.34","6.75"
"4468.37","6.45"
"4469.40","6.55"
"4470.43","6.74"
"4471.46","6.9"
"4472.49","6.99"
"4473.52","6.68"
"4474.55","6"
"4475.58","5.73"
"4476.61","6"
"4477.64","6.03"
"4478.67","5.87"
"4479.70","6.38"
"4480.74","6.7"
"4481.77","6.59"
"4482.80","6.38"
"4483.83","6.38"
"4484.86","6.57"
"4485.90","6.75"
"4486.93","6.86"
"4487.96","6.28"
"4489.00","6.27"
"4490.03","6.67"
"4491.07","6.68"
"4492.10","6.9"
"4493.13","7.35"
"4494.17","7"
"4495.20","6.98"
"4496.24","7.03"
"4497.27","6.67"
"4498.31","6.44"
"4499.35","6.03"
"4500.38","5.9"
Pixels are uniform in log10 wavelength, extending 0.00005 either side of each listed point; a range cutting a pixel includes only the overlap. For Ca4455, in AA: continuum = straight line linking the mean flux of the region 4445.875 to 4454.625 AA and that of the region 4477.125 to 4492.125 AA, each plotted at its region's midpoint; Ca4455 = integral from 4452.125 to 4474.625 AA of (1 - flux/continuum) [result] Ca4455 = -1.0 AA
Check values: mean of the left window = 6.17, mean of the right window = 6.47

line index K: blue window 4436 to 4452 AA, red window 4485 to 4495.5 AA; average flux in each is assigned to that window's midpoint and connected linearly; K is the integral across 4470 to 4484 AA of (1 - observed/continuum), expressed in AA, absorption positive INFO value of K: 0.5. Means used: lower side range 6.27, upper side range 6.76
